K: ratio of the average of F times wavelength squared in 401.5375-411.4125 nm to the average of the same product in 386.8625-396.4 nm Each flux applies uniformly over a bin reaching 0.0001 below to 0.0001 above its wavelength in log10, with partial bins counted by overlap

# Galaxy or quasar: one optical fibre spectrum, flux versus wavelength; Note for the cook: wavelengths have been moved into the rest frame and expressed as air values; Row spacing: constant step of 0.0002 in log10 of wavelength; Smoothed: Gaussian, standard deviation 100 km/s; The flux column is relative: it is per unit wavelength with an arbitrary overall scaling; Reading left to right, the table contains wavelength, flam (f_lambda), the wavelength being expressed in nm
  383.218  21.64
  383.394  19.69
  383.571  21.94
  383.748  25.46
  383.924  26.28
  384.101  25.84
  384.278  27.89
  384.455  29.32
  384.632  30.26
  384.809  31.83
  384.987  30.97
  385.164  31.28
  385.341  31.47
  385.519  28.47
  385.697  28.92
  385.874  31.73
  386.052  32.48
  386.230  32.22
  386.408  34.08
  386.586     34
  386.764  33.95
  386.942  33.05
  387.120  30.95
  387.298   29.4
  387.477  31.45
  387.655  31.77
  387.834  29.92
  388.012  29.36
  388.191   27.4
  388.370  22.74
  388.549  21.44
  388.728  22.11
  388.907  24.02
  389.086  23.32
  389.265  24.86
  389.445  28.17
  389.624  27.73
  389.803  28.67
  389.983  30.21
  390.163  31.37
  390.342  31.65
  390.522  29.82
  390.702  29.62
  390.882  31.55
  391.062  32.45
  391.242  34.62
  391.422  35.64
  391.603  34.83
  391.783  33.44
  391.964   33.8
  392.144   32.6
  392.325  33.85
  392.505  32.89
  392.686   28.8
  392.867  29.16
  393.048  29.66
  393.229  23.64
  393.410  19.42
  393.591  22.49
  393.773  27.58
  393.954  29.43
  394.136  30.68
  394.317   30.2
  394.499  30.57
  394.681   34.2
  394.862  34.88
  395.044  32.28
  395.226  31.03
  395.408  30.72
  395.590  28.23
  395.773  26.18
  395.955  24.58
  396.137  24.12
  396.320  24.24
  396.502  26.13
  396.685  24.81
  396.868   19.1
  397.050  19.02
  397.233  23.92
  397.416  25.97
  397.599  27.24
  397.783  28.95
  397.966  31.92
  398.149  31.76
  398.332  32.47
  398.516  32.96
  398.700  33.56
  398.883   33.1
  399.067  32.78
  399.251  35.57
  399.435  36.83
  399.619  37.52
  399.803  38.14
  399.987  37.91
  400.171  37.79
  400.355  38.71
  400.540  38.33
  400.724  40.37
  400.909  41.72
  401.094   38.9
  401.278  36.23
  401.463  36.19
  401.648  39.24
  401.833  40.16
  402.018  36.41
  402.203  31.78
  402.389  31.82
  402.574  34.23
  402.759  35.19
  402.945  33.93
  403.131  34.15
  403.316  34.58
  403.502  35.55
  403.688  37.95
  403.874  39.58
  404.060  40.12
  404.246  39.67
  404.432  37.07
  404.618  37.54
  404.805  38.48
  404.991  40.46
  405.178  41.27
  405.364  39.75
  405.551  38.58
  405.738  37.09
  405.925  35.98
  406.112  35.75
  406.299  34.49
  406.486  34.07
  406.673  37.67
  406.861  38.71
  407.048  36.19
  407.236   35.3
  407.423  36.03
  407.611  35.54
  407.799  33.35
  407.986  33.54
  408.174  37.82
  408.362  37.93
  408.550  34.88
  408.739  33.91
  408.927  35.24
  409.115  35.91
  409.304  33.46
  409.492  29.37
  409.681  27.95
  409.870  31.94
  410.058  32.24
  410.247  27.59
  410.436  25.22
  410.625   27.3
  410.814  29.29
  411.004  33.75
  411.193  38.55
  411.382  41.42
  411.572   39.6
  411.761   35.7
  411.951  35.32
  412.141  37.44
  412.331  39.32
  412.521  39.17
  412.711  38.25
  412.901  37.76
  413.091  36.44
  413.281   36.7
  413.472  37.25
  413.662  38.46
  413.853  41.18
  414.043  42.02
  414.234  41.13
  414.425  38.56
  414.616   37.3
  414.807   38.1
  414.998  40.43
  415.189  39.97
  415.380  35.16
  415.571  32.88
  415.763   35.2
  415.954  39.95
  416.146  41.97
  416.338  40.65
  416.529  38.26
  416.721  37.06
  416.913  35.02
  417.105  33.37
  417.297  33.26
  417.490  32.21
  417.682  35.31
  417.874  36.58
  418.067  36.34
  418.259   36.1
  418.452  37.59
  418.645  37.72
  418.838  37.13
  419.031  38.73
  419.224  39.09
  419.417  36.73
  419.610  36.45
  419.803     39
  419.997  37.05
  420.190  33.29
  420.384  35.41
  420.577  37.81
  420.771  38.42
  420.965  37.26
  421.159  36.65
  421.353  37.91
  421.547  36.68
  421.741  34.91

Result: 1.30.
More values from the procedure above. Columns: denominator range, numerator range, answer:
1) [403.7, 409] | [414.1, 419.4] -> 1.06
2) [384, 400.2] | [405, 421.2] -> 1.35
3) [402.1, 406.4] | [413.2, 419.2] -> 1.08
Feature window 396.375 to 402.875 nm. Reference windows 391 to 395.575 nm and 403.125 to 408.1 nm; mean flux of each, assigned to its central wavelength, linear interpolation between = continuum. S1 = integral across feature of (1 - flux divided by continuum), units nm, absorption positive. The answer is 0.14 nm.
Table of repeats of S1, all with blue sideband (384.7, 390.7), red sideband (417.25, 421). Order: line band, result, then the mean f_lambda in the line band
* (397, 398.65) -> 0.16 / 28.6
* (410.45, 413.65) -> -0.11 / 36.2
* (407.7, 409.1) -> -0.05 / 35.3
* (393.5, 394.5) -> 0.08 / 28.3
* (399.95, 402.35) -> -0.40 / 37.8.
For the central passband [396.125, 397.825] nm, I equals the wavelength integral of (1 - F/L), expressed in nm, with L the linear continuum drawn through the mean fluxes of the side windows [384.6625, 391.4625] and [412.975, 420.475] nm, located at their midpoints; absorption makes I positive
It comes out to 0.42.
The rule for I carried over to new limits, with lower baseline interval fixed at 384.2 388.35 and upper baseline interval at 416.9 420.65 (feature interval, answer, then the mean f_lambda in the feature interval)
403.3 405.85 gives -0.35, 38.5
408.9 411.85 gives 0.18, 32.7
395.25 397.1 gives 0.42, 25.1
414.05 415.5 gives -0.13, 38.8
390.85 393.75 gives 0.12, 30.5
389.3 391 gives 0.09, 29.7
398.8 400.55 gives -0.19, 36.6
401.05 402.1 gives -0.14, 37.8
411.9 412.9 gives -0.08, 38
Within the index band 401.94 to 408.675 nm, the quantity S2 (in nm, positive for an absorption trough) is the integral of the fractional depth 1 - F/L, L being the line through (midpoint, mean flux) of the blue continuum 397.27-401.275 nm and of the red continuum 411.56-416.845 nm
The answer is -0.05 nm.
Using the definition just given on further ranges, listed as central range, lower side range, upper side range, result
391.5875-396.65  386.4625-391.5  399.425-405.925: 0.50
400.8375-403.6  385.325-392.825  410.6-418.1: -0.17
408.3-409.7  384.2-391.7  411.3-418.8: 0.08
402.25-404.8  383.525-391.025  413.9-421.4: -0.21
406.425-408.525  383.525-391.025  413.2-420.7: -0.08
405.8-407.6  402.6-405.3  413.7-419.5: 0.07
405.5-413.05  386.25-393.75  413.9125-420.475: 0.00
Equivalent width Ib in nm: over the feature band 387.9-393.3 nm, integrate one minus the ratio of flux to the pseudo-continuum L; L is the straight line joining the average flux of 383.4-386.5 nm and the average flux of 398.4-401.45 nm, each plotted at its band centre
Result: 0.466 nm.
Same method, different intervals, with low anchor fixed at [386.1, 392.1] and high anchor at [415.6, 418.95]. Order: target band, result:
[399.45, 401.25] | -0.33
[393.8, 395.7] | 0.02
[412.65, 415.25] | -0.22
